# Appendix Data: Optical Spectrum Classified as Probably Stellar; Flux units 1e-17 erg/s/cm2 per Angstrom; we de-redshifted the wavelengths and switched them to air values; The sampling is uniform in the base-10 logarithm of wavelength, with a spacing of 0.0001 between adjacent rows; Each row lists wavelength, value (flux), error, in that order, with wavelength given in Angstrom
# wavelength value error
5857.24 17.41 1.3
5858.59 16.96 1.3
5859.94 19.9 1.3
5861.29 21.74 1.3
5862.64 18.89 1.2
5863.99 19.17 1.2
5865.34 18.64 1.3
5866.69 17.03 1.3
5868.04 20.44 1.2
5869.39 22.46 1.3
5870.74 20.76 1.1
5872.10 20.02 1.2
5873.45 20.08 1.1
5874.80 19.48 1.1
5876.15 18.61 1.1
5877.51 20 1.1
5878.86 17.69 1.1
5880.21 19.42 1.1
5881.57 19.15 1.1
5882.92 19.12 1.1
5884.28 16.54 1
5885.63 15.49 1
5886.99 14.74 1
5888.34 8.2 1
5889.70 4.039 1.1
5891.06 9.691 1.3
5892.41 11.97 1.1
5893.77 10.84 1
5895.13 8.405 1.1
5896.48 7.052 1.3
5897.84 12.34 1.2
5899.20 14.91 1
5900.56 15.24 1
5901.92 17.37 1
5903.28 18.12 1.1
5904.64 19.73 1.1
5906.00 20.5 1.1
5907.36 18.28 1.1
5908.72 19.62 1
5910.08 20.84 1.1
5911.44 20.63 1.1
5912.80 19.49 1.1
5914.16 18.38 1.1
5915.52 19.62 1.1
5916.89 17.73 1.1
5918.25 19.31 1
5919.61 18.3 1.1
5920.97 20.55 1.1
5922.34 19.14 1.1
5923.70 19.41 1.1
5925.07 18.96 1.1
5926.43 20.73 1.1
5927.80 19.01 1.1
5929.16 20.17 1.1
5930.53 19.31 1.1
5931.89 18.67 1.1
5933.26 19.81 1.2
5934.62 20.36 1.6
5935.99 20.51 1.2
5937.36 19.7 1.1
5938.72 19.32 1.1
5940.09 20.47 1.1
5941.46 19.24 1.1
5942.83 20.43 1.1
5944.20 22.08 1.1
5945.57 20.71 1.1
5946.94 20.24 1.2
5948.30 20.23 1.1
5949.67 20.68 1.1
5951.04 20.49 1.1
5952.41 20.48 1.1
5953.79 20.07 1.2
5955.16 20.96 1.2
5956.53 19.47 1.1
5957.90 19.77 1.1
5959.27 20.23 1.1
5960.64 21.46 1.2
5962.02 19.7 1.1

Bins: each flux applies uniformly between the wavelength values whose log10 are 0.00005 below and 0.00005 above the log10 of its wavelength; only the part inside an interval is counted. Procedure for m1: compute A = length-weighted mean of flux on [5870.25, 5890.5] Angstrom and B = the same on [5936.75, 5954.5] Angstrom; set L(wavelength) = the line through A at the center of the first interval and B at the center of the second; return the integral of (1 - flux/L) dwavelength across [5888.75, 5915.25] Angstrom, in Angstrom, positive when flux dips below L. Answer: 4.3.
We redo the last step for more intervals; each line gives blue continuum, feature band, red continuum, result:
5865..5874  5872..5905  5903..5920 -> 7.87 Angstrom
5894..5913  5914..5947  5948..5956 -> -1.85 Angstrom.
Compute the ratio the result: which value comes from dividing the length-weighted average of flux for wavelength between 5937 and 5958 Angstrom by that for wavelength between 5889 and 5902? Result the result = 1.9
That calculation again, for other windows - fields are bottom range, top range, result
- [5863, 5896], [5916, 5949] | 1.21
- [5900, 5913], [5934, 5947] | 1.07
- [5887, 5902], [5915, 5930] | 1.79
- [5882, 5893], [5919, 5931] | 1.54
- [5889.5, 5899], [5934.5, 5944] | 2.06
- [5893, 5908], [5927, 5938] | 1.33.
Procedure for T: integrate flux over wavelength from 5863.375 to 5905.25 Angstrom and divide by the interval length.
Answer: 16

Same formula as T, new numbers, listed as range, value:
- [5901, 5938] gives 19.4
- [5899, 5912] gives 18.6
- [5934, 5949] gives 20.3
